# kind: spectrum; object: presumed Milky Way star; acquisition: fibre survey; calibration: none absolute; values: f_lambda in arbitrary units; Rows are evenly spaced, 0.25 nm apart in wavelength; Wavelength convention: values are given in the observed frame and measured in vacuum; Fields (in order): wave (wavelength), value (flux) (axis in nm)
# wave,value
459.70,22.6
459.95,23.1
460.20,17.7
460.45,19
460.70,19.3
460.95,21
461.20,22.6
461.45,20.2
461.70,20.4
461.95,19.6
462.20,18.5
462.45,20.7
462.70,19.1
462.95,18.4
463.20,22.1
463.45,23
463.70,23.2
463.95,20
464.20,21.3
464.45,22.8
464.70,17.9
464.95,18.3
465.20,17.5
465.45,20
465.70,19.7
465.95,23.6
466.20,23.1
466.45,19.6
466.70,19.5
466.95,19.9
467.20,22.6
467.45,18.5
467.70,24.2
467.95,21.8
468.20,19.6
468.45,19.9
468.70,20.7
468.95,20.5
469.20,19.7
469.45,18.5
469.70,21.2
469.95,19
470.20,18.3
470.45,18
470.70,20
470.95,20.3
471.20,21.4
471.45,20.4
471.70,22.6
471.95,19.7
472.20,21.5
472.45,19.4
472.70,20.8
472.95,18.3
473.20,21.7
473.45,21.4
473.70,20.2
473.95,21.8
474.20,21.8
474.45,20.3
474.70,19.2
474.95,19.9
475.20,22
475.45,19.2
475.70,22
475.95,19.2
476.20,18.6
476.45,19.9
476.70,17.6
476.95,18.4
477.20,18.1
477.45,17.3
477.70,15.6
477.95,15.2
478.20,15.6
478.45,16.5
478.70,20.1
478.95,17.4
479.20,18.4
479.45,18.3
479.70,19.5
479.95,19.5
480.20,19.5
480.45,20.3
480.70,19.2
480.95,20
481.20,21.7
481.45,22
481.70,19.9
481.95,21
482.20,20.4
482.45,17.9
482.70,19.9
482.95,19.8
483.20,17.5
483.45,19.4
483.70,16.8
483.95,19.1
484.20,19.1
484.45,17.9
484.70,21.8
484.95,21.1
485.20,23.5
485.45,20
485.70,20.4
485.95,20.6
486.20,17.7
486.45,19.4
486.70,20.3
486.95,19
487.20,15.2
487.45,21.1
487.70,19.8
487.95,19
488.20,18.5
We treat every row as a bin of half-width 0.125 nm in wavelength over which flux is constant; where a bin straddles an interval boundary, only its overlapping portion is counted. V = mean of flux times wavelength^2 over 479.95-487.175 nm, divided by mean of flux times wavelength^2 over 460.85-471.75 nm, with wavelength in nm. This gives 1.0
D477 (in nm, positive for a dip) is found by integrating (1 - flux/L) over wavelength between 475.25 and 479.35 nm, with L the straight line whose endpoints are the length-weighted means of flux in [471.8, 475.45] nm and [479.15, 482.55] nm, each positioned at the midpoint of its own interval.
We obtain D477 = 0.42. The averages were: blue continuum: 20.5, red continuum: 19.9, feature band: 18.1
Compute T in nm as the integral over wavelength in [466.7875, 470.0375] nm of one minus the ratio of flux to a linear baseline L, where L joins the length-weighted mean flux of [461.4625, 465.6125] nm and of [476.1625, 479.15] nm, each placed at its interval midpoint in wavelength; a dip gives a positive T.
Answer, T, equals -0.21 nm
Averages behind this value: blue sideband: 20.2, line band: 20.5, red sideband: 17.5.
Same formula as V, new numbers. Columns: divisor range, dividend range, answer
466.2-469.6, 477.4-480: 0.90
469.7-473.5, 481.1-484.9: 1.02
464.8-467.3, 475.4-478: 0.94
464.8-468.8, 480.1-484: 1.02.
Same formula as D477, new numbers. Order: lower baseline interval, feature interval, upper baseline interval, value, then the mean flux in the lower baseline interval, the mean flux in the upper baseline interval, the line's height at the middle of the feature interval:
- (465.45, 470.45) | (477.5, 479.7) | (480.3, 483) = 0.32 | 20.4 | 20.2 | 20.3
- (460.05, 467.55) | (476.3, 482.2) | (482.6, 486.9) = 0.31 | 20.3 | 19.7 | 19.8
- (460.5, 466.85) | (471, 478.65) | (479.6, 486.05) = 0.23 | 20.4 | 19.9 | 20.1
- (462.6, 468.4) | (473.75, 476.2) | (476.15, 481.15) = -0.20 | 20.7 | 18.3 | 19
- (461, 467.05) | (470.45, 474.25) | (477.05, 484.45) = -0.20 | 20.5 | 18.8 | 19.6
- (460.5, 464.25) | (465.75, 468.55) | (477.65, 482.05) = -0.13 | 20.6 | 18.9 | 20.1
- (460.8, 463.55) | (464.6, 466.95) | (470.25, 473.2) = 0.05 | 20.5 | 20.2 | 20.4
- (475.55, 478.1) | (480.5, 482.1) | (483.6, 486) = -0.12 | 18.2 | 20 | 19.2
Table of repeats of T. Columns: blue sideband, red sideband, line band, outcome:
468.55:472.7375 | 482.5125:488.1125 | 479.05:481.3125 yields 0.01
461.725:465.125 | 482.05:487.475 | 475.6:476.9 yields 0.03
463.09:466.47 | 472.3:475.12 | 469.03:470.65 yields 0.11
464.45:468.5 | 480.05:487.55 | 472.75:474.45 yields -0.06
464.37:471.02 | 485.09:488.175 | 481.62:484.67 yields 0.09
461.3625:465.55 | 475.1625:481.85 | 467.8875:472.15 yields -0.10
